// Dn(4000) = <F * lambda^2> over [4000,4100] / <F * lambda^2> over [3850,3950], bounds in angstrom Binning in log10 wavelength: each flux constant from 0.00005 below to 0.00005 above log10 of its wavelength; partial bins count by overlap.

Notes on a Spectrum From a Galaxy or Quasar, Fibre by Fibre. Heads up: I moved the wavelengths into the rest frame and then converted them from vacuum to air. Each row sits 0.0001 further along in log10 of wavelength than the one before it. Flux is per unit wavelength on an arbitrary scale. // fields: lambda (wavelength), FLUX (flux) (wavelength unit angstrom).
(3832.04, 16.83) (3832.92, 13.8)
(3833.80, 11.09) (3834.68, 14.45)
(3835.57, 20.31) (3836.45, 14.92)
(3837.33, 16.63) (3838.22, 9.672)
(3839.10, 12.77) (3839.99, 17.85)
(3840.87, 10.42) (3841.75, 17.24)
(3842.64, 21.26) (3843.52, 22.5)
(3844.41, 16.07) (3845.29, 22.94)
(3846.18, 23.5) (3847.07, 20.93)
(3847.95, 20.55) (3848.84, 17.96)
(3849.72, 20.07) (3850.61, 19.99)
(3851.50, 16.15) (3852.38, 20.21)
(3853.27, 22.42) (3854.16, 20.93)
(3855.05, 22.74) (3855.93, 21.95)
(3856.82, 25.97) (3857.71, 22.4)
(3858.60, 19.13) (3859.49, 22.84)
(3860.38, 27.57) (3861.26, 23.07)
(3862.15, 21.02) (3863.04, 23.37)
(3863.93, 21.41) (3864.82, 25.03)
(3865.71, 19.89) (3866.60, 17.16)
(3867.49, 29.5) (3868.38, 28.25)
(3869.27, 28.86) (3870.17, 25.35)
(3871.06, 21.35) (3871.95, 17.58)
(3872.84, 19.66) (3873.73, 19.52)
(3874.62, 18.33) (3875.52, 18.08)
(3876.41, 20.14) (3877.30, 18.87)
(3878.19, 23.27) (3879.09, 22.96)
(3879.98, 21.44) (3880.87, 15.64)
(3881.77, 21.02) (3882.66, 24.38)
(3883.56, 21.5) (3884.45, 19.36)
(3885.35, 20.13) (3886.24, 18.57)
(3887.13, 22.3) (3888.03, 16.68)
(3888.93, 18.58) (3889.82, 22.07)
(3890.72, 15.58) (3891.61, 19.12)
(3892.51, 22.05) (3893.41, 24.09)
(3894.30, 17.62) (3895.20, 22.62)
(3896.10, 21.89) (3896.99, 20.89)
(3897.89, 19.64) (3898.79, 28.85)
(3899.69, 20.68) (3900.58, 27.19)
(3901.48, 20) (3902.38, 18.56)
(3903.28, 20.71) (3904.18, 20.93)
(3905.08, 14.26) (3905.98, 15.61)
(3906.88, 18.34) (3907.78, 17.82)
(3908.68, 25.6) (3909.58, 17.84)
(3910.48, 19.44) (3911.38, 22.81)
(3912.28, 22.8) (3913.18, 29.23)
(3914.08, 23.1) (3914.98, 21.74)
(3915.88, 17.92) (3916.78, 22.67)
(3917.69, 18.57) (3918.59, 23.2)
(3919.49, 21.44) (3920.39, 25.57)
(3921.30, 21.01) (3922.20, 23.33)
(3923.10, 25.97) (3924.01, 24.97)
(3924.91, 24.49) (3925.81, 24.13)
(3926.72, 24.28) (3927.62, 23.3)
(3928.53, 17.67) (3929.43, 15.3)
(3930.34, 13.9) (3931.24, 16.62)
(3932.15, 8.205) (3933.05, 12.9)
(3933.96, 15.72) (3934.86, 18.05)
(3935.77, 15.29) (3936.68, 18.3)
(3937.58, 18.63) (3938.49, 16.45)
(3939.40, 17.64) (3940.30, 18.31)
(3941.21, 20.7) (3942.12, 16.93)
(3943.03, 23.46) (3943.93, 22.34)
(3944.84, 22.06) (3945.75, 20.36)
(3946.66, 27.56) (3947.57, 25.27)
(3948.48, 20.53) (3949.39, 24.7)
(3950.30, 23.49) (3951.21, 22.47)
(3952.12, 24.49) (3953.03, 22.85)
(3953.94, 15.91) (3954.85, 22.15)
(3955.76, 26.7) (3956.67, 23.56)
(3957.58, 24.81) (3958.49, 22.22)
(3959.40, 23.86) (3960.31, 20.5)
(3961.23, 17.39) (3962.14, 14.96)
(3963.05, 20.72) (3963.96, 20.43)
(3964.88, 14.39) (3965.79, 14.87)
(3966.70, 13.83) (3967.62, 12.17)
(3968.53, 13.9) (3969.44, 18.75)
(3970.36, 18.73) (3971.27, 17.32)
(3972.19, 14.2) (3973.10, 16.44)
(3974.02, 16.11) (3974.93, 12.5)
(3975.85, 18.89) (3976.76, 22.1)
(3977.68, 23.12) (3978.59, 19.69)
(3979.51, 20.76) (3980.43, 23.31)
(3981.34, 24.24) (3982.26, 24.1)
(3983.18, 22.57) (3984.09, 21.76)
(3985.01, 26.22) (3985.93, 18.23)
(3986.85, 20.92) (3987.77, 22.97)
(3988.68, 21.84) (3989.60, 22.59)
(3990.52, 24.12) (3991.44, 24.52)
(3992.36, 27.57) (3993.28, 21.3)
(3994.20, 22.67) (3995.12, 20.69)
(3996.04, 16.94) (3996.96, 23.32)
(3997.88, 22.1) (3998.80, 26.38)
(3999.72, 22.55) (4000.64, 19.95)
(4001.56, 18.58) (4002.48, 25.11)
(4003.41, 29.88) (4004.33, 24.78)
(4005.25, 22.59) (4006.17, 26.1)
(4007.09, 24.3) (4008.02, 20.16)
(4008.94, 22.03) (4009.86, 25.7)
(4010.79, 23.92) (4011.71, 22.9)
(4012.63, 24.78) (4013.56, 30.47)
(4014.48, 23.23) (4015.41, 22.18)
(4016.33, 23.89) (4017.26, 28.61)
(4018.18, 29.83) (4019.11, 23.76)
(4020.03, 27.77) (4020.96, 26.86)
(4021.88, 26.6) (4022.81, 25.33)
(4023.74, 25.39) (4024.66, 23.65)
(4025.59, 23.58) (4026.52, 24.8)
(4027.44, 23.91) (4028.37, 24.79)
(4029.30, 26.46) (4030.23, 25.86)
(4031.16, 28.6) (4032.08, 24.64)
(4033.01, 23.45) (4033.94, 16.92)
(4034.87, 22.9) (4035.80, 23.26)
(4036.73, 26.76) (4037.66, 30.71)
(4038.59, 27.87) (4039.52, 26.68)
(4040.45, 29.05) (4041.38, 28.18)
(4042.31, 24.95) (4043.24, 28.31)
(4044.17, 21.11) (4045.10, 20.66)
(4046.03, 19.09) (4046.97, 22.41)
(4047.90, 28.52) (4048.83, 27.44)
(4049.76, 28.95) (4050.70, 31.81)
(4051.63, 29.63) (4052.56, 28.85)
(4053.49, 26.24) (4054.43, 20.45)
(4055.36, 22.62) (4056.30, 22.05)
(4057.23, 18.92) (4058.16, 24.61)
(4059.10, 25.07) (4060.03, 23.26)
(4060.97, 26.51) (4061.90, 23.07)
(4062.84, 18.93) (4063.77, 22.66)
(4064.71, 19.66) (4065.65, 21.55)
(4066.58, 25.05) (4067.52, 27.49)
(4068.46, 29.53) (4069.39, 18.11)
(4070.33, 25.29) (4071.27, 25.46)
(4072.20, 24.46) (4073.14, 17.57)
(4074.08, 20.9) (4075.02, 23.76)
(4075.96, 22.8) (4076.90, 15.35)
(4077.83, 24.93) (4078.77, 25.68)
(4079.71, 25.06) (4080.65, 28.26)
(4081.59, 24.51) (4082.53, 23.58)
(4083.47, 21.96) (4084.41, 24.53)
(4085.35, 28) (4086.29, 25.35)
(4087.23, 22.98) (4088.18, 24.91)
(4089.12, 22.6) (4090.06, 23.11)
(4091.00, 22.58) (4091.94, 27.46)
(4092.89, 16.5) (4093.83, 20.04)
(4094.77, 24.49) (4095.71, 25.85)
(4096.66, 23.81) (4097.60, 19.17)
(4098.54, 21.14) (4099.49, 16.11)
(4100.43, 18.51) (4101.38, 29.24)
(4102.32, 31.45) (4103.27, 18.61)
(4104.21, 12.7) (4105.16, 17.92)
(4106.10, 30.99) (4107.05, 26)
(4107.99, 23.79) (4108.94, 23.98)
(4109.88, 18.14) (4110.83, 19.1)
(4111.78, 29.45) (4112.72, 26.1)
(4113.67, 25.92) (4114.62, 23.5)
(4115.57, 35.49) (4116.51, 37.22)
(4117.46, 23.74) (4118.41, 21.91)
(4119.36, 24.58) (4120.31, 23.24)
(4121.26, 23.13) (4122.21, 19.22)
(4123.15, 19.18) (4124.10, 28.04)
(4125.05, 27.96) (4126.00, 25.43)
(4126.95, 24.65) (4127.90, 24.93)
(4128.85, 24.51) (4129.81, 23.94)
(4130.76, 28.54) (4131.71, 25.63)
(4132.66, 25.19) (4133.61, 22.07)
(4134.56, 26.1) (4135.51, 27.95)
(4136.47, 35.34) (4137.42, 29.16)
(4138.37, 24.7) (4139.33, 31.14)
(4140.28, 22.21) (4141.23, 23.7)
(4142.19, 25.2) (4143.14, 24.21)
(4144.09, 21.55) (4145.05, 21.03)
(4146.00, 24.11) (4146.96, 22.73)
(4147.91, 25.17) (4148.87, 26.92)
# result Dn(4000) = 1.2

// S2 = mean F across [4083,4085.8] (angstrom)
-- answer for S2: 24.8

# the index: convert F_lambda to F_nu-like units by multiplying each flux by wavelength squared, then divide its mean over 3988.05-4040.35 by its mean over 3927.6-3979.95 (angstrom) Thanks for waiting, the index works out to 1.33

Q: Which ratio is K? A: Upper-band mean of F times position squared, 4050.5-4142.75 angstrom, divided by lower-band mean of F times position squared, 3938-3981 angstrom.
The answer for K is 1.3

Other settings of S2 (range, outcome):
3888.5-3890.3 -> 20.3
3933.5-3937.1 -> 16.8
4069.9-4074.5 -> 22.7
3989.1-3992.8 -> 24.6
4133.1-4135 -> 24.1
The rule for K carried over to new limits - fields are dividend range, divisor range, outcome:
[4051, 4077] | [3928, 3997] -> 1.24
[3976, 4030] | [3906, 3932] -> 1.17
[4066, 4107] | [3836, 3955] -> 1.24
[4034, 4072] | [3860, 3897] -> 1.27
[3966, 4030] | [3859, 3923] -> 1.11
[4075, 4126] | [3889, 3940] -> 1.29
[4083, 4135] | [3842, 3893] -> 1.28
